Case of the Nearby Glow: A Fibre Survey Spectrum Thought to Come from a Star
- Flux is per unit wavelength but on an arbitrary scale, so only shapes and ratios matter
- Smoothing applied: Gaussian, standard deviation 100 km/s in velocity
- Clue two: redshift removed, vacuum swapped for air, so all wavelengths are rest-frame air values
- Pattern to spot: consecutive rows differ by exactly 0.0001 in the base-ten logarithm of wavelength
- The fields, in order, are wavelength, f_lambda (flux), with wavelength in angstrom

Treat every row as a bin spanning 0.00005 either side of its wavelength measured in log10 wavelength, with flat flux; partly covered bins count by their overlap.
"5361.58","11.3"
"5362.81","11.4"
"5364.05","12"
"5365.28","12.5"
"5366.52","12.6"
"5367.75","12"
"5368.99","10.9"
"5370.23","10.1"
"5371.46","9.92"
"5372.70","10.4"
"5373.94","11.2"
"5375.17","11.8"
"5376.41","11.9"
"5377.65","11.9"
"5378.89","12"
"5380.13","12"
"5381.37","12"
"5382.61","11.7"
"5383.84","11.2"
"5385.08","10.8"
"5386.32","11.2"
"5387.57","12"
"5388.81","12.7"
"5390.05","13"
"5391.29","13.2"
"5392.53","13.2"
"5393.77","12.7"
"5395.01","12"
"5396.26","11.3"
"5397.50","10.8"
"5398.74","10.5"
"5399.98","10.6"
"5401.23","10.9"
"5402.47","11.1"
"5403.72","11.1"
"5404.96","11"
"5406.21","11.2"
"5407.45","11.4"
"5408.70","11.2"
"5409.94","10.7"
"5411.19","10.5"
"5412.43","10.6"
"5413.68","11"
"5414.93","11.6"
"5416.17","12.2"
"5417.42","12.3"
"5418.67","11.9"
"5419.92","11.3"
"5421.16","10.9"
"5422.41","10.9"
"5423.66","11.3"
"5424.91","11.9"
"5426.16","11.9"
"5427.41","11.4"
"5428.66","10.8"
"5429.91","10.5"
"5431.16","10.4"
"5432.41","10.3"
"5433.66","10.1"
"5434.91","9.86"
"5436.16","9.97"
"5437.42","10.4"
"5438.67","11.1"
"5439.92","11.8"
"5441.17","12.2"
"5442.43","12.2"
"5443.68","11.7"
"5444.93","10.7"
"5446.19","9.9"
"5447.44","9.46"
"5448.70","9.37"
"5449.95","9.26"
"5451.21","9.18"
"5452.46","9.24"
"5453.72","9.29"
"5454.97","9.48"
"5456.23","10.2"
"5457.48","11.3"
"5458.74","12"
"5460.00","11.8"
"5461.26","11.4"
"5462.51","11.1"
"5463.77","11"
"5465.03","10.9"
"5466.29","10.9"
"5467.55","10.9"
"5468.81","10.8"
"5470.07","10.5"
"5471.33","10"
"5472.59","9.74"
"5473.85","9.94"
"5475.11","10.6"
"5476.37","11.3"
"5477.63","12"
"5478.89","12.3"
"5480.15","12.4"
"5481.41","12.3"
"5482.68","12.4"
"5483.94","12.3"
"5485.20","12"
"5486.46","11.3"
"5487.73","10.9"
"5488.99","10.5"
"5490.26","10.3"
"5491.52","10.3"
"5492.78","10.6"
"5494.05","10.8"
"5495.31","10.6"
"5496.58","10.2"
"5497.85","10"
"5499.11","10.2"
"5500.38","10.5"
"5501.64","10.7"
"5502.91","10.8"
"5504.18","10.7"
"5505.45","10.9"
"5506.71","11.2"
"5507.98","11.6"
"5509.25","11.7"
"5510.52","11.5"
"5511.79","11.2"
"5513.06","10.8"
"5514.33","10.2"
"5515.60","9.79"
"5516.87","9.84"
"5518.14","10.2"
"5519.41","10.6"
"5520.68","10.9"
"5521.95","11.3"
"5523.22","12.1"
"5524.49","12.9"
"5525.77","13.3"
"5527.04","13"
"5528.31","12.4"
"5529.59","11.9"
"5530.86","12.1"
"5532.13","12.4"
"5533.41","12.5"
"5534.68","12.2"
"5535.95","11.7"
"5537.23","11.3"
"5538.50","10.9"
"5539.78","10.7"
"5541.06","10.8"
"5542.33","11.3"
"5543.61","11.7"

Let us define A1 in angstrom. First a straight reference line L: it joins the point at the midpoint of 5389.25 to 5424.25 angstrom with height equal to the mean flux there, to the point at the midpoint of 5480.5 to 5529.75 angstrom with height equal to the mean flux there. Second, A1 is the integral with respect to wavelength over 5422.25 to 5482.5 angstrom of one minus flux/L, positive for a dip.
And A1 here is 2.7 angstrom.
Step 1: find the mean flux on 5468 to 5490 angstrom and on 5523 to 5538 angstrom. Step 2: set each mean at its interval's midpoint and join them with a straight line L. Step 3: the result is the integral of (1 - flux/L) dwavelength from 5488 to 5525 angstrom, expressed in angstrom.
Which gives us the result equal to 3.2 angstrom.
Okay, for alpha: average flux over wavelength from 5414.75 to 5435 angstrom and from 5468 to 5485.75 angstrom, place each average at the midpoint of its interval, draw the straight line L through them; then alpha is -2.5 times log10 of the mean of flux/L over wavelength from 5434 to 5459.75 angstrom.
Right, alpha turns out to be 0.08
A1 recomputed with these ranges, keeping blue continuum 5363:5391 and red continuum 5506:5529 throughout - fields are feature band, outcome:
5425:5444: 0.9 angstrom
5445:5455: 1.8 angstrom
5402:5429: 0.6 angstrom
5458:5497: 1.1 angstrom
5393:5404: 0.3 angstrom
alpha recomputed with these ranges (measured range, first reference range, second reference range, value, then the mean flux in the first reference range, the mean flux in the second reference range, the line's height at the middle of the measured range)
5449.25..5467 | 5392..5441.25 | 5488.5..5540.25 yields 0.07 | 11.2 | 11.2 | 11.2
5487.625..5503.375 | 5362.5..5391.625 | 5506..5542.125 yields 0.10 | 11.7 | 11.5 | 11.5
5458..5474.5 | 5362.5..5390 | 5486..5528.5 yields 0.03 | 11.6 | 11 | 11.2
